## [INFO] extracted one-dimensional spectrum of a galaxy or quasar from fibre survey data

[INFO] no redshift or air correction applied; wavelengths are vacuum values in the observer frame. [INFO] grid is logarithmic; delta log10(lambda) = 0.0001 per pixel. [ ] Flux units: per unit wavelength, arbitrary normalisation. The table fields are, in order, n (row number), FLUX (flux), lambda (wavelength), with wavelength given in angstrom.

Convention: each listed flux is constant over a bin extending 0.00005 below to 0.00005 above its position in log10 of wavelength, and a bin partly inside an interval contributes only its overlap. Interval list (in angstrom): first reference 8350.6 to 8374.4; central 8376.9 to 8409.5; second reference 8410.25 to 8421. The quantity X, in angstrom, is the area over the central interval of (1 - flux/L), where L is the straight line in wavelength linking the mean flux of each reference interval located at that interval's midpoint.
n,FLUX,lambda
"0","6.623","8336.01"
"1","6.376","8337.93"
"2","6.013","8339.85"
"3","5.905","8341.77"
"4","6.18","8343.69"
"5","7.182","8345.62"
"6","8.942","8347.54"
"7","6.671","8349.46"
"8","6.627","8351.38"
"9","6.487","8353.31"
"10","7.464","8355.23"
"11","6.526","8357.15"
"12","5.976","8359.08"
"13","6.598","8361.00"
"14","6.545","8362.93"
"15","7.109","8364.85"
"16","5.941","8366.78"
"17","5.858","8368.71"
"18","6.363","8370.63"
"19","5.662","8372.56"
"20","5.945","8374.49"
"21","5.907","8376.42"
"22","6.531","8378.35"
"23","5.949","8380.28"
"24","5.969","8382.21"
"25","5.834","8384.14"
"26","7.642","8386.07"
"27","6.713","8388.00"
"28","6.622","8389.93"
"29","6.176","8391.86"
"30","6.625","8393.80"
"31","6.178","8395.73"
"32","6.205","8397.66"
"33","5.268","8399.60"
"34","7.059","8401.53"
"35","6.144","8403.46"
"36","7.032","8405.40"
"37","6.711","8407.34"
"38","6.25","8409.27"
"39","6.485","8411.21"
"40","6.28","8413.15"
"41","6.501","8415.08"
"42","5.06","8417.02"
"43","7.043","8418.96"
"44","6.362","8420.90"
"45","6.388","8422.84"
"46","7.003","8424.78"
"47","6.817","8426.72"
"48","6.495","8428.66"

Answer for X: -0.34 angstrom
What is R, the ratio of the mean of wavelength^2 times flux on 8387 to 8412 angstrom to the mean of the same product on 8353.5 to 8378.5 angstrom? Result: 1.02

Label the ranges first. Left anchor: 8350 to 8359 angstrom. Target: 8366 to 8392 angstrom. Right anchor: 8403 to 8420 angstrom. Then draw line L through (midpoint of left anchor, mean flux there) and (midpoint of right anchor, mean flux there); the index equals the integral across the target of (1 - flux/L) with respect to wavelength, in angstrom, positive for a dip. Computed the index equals 1.33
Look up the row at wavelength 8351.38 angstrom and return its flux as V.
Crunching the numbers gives 6.627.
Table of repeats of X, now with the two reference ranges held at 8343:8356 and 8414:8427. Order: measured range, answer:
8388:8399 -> 0.5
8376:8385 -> 1.0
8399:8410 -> 0.2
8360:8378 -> 1.8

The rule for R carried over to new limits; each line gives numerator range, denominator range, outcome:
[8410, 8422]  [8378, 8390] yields 0.98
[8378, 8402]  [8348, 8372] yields 0.98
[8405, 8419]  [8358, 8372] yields 1.02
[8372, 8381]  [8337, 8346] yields 0.97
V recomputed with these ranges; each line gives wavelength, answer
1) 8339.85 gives 6.013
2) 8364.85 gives 7.109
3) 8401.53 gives 7.059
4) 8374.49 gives 5.945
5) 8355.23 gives 7.464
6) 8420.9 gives 6.362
